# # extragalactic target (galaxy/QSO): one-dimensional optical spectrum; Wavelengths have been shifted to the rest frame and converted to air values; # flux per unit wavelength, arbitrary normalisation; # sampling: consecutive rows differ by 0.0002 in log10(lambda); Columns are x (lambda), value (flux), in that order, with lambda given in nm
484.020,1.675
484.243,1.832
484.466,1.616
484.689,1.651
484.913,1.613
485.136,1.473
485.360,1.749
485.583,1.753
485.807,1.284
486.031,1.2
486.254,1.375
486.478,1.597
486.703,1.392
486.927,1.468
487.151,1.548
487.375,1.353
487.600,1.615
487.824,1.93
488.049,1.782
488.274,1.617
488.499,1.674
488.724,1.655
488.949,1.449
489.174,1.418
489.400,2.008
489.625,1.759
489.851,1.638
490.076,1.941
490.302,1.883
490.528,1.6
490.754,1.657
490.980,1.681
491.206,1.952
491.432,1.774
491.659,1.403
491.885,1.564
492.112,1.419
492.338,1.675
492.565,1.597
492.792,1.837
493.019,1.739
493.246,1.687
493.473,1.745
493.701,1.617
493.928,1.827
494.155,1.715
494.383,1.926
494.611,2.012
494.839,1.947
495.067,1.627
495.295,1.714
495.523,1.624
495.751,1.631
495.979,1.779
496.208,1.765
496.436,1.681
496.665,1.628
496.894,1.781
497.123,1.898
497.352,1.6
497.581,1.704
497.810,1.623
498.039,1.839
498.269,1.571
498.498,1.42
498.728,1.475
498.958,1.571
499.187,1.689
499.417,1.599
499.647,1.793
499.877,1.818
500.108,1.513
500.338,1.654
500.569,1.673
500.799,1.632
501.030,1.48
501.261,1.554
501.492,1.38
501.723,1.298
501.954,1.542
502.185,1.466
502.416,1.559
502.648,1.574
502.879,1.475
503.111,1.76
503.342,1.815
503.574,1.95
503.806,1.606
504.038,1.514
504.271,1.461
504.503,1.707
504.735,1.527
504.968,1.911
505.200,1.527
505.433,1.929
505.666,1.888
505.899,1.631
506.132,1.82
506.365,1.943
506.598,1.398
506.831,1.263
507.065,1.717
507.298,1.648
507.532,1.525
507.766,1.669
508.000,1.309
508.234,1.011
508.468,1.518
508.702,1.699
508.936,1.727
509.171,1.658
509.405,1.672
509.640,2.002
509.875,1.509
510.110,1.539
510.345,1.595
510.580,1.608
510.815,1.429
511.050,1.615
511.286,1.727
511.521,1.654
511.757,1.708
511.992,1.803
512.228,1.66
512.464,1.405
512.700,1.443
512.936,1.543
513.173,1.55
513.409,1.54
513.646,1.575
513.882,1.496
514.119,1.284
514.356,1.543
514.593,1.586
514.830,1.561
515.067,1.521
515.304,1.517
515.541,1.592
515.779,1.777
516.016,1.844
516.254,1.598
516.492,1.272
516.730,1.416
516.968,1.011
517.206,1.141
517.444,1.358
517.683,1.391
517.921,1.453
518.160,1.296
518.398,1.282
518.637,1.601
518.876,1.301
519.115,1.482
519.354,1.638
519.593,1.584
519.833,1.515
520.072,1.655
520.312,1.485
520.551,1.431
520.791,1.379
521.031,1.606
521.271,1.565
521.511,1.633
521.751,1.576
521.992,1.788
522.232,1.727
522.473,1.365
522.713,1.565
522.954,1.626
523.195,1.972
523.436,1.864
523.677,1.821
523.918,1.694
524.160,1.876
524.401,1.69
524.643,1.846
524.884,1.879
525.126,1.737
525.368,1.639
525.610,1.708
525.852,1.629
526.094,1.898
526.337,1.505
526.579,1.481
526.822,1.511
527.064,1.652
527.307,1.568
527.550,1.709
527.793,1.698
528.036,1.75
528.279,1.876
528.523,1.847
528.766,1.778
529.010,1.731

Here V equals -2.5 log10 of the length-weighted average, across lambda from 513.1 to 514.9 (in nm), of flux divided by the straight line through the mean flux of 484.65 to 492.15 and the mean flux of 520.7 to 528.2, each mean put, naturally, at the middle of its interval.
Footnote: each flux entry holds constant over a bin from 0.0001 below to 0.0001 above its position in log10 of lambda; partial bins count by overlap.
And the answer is 0.10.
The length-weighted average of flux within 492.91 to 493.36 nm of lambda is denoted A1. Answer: 1.71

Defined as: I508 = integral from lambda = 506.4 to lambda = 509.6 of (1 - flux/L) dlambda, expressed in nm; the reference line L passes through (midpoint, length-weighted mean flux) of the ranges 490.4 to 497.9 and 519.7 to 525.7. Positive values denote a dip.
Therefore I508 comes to 0.270 nm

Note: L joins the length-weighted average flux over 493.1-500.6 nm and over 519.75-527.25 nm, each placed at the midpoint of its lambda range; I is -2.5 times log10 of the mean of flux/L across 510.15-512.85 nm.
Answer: 0.05 mag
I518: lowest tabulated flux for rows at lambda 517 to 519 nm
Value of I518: 1.141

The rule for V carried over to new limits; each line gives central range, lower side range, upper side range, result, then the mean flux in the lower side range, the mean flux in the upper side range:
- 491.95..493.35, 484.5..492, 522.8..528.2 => -0.02 mag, 1.62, 1.72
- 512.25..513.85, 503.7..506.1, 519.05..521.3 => 0.06 mag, 1.68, 1.53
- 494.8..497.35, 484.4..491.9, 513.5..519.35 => -0.10 mag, 1.62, 1.46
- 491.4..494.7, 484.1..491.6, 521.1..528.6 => -0.04 mag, 1.63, 1.7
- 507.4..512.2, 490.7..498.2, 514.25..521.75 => -0.02 mag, 1.72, 1.49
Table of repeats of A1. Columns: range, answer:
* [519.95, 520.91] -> 1.49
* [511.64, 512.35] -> 1.72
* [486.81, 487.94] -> 1.58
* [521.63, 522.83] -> 1.6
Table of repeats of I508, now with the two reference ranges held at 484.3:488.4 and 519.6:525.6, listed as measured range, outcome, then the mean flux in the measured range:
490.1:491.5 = -0.174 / 1.77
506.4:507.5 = 0.053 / 1.54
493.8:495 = -0.219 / 1.87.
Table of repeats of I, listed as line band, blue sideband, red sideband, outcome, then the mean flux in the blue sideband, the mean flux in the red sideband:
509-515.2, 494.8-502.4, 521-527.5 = 0.05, 1.63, 1.68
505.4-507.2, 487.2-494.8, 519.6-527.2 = -0.01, 1.7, 1.65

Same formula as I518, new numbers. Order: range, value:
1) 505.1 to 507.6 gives 1.263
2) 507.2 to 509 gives 1.011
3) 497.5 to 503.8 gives 1.298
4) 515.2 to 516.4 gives 1.517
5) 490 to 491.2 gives 1.6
